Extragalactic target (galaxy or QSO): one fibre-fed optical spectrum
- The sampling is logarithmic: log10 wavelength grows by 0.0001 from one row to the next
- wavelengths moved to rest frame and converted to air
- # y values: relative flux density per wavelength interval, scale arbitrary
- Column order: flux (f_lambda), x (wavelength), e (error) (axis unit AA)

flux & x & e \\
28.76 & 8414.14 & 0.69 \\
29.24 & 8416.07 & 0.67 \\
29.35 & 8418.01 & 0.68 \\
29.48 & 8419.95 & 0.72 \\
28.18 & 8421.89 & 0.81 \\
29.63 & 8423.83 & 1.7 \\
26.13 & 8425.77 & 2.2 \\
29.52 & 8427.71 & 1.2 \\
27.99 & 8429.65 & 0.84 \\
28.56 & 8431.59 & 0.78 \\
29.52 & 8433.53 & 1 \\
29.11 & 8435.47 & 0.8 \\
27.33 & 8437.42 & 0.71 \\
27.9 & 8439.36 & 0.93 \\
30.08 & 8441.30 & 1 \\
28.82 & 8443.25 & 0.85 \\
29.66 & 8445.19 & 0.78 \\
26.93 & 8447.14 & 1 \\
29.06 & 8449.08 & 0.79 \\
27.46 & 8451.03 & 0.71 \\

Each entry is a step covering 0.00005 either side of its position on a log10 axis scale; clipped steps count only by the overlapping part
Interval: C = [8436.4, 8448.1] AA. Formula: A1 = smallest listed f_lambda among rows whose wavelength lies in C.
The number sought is 26.93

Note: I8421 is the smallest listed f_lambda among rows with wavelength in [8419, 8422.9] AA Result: 28.18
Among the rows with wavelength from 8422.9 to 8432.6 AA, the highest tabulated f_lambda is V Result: 29.63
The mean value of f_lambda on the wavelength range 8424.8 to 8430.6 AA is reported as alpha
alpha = 27.9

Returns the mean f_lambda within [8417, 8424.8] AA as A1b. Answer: 29.1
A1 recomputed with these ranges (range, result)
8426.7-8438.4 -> 27.33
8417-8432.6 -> 26.13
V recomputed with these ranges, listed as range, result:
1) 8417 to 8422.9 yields 29.48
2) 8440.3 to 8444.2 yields 30.08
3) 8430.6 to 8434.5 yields 29.52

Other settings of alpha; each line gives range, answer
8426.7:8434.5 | 28.9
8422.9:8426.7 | 27.9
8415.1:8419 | 29.3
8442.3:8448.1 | 28.5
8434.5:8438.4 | 28.2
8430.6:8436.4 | 29.1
